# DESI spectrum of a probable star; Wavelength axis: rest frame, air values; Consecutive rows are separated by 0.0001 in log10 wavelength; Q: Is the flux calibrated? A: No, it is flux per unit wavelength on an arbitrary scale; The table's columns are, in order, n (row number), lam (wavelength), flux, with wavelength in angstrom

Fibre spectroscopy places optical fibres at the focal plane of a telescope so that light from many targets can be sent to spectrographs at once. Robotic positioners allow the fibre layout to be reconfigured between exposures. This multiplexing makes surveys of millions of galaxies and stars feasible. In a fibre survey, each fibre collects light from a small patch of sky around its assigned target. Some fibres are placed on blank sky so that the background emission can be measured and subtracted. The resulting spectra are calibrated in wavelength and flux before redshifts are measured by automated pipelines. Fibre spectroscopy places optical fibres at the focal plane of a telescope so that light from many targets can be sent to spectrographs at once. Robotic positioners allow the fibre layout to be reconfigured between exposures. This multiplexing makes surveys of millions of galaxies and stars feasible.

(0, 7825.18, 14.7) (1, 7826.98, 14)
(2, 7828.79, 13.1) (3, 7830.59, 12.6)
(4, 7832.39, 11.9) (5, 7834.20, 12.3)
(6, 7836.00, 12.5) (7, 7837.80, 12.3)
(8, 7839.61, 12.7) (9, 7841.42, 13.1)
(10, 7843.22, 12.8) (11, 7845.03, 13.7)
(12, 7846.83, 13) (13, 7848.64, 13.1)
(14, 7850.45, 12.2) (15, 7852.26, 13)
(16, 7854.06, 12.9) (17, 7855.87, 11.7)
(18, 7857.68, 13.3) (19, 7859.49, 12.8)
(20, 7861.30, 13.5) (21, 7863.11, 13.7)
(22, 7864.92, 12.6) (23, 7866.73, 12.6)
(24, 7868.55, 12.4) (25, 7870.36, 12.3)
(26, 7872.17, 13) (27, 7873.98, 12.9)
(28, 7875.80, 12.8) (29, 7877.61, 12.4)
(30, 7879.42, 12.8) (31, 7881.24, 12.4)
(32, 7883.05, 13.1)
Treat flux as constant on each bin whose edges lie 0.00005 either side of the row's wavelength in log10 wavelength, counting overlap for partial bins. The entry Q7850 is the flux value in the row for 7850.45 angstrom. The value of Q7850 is 12.2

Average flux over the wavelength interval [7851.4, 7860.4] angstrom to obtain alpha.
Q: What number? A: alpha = 12.7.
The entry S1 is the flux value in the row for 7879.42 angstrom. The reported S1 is 12.8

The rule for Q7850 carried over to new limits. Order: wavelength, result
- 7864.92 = 12.6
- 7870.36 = 12.3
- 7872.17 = 13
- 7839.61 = 12.7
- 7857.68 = 13.3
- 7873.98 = 12.9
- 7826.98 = 14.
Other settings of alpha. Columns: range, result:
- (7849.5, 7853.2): 12.6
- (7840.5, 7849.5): 13.1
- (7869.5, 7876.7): 12.8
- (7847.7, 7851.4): 12.6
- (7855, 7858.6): 12.5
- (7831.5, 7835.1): 12.1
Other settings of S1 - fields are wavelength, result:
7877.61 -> 12.4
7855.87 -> 11.7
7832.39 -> 11.9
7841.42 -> 13.1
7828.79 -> 13.1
